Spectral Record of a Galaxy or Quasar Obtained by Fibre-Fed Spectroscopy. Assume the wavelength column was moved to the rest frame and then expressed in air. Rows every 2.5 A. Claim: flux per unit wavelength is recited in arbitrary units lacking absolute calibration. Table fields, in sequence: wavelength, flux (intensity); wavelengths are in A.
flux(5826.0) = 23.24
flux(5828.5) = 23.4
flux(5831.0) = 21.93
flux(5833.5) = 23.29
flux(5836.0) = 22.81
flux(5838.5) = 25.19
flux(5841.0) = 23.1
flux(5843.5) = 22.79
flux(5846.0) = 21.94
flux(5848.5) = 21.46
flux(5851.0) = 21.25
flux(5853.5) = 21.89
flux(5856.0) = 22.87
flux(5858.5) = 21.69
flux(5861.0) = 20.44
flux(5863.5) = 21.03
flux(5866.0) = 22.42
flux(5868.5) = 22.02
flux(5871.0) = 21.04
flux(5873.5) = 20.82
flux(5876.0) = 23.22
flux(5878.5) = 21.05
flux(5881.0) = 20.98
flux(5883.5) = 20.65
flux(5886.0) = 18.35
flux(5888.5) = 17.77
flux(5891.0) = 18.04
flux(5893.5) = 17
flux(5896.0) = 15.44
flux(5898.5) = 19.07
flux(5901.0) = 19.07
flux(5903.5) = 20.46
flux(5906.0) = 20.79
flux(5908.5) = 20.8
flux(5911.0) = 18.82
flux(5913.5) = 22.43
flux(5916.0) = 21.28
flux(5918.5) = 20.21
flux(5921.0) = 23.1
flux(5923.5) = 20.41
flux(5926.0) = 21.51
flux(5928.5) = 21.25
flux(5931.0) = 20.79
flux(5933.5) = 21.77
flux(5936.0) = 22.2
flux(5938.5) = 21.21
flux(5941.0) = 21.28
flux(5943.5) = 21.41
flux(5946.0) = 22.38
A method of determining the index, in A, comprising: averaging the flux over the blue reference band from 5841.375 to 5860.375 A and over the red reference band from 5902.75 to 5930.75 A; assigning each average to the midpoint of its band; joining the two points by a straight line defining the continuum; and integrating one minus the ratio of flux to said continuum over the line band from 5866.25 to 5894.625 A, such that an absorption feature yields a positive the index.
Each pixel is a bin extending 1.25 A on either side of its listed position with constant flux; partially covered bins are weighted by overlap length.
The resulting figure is 1.8 A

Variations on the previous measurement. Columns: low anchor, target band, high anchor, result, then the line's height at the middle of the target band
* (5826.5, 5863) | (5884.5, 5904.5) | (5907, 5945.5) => 3.3 A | 21.7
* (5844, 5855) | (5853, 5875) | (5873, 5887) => -0.3 A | 21.3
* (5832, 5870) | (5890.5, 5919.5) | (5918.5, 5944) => 3.0 A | 21.7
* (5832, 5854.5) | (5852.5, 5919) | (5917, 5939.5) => 5.0 A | 22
